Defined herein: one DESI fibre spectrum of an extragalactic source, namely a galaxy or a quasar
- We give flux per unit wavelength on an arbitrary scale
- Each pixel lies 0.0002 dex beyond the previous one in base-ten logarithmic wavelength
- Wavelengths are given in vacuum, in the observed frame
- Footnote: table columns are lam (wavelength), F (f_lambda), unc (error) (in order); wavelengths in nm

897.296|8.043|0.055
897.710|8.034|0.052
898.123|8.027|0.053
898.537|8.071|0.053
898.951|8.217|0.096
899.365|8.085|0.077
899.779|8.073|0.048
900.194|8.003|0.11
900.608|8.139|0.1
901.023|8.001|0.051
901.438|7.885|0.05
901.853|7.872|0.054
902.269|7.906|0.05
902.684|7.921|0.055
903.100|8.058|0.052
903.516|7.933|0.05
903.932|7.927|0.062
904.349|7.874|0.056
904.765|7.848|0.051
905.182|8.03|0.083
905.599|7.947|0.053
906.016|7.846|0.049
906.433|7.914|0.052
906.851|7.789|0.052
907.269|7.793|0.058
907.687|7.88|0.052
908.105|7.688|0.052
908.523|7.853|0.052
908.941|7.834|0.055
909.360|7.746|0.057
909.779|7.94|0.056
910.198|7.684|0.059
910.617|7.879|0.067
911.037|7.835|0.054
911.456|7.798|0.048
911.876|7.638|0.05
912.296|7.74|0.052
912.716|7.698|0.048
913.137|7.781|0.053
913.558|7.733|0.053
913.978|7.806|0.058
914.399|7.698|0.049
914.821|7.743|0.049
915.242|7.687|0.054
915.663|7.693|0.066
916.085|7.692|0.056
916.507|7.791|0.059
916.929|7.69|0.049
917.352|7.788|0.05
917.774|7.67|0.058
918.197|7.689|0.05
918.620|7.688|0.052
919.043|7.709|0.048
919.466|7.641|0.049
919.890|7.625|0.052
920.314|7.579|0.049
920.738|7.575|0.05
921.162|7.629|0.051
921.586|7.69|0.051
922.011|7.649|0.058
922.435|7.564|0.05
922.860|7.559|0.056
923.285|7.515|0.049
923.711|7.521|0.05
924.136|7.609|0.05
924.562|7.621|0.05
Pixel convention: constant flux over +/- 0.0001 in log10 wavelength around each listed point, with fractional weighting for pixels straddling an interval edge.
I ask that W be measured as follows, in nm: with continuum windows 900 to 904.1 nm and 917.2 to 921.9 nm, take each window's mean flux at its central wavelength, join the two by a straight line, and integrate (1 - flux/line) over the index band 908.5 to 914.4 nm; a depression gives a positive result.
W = 0.02 nm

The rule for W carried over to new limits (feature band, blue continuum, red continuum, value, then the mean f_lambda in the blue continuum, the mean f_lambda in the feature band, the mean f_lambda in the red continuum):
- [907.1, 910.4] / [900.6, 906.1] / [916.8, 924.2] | 0.016 nm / 7.94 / 7.8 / 7.63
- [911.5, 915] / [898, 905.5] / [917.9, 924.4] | 0.016 nm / 7.99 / 7.73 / 7.62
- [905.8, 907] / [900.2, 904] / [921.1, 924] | 0.005 nm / 7.97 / 7.85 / 7.59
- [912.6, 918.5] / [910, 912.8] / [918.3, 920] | -0.012 nm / 7.76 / 7.72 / 7.67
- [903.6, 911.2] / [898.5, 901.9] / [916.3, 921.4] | 0.048 nm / 8.05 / 7.85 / 7.67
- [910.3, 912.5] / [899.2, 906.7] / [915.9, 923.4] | 0.009 nm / 7.96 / 7.77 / 7.65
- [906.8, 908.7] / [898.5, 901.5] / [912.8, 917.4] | 0.023 nm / 8.07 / 7.8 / 7.73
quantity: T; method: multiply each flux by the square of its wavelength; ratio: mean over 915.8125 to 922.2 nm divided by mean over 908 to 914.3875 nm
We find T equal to 1.00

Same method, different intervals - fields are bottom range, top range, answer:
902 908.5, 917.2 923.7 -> 1.00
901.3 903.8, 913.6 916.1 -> 1.00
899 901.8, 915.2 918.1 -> 1.00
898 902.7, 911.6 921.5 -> 0.99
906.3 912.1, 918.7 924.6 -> 1.00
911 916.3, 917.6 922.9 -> 1.00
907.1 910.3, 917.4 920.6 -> 1.00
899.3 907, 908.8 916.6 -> 1.00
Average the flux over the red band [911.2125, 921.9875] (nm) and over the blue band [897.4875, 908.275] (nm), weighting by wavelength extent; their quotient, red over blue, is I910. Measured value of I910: 1.0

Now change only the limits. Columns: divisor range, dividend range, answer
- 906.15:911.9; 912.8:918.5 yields 0.99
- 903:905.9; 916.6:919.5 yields 0.97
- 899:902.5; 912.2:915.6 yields 0.97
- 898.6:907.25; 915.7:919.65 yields 0.97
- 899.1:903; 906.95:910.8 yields 0.98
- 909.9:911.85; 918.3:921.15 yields 0.98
